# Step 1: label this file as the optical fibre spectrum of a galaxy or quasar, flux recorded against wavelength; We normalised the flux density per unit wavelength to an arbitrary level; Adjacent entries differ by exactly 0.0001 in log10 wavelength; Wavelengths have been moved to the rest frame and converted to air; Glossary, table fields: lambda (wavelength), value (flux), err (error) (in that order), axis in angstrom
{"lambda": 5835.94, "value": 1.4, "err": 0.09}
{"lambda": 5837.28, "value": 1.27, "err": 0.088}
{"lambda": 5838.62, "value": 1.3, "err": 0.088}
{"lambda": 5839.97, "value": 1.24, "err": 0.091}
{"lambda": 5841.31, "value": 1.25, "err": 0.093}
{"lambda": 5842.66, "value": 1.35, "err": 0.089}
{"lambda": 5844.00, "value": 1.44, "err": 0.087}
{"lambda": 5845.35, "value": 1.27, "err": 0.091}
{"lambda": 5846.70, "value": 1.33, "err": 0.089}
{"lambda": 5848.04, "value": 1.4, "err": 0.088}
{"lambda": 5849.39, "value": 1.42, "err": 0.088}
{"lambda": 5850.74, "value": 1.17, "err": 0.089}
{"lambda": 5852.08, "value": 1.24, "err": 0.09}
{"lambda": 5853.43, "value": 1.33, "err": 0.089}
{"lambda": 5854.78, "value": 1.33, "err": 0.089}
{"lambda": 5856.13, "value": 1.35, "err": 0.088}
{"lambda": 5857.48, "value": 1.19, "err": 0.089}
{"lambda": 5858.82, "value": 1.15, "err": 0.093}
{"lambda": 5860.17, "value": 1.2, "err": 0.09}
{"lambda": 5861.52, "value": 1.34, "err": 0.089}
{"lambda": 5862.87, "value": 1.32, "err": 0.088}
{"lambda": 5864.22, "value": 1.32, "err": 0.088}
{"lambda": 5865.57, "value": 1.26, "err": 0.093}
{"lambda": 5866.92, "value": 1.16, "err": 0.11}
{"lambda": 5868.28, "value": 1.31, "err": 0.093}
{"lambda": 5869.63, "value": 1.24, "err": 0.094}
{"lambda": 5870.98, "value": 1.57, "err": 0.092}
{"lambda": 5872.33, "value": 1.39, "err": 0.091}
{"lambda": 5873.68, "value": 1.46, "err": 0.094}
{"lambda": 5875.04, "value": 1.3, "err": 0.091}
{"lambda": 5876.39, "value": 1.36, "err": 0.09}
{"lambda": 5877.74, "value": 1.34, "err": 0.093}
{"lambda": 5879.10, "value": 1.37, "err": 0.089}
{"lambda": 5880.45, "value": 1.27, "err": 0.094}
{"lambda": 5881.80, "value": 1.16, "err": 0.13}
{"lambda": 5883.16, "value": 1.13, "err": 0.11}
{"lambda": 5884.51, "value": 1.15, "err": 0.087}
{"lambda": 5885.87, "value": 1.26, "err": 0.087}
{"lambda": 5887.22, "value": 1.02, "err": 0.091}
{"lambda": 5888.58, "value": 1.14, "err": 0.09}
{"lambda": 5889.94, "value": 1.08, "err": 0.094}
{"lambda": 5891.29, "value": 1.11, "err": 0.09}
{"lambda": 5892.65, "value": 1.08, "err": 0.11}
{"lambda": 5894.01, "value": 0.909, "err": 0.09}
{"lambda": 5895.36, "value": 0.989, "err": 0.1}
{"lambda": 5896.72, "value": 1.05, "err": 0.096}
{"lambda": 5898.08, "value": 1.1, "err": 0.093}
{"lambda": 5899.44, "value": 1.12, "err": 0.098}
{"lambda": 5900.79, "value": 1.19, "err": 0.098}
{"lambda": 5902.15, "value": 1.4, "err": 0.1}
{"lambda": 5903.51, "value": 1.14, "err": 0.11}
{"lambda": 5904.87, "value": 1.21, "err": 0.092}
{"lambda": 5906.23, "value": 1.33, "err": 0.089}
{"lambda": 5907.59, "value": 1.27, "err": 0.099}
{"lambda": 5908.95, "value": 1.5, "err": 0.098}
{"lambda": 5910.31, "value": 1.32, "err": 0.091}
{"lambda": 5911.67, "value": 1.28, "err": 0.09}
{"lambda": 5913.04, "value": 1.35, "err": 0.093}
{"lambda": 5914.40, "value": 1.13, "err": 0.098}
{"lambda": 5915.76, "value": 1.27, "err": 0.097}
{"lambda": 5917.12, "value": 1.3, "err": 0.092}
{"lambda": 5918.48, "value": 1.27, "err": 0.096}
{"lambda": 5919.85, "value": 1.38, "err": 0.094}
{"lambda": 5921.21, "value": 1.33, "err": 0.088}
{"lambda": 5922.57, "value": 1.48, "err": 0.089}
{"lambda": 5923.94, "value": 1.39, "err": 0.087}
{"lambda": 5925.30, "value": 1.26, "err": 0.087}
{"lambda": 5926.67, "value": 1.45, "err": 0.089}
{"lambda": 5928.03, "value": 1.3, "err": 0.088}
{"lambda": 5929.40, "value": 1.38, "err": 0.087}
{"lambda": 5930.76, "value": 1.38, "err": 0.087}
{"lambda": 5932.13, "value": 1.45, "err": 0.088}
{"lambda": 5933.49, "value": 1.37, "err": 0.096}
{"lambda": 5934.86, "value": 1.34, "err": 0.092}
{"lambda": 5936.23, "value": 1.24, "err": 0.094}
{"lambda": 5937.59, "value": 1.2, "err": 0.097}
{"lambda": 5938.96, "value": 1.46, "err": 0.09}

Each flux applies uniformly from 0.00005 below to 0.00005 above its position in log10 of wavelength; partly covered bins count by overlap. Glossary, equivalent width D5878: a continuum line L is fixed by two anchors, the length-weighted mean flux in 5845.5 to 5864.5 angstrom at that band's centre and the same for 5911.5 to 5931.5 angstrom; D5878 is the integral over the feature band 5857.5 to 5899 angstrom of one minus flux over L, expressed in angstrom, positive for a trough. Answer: 2.8 angstrom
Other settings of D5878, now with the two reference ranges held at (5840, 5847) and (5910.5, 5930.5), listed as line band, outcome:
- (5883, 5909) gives 3.4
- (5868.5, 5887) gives 0.3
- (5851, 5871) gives 0.7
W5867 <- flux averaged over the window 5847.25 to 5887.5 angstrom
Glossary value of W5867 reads 1.29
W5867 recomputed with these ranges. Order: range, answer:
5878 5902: 1.13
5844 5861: 1.29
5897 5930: 1.29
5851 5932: 1.26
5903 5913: 1.3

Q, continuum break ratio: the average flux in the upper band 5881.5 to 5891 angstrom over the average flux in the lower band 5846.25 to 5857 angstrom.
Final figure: 0.86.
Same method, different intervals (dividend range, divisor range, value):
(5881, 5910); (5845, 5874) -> 0.89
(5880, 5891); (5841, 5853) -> 0.87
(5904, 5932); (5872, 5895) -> 1.11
